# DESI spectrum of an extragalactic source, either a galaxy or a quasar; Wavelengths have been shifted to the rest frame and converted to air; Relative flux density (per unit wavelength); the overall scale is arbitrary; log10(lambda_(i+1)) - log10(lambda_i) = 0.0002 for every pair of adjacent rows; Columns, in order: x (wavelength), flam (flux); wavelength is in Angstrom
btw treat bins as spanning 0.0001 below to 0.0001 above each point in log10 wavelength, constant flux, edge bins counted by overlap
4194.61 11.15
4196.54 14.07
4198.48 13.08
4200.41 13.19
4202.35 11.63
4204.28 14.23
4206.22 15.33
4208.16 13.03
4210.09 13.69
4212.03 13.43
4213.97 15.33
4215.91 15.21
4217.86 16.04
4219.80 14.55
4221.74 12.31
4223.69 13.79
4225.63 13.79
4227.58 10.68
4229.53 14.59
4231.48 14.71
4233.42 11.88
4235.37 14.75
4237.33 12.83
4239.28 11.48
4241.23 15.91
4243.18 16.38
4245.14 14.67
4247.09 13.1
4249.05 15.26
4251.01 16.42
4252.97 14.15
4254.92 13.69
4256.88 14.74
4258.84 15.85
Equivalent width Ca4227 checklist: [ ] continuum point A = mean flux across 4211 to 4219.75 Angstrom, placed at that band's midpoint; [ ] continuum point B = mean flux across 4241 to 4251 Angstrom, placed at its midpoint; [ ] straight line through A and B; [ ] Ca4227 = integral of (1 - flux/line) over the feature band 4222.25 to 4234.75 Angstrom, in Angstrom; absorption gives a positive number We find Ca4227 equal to 1.47 Angstrom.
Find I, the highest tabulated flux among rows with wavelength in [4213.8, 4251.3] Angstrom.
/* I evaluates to 16.42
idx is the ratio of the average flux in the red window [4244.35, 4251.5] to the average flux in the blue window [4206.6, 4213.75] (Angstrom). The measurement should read 1.1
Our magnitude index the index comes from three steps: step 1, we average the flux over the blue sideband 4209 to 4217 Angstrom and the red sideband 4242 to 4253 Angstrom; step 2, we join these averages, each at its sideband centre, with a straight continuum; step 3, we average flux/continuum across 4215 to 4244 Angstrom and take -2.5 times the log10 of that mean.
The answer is 0.06 mag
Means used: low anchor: 14.4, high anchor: 15.1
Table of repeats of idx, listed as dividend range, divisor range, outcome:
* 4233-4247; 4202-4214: 1.01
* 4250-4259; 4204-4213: 1.07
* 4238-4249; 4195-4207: 1.07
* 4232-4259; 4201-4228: 1.04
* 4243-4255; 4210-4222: 1.02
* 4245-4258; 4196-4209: 1.08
